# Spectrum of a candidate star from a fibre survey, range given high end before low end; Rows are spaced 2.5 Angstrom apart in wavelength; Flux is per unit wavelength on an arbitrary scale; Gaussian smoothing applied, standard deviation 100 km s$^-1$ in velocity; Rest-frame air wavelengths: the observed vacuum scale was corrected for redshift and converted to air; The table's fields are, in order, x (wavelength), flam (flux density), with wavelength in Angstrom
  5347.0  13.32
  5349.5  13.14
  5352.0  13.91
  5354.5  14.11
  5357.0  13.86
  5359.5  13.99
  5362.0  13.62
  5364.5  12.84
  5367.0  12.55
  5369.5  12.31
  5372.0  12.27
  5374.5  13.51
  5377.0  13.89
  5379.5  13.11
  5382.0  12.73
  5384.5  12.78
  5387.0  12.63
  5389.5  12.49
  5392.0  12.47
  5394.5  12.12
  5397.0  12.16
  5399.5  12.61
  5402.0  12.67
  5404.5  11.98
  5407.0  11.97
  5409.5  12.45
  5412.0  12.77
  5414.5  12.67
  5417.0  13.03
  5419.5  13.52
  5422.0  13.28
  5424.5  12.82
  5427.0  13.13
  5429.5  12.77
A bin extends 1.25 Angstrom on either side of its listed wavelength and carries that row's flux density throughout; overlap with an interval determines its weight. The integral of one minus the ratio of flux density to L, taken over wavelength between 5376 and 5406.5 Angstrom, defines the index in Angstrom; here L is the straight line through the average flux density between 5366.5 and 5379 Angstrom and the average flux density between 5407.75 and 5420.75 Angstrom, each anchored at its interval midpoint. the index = 0.7 Angstrom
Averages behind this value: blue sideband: 12.9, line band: 12.6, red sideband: 12.9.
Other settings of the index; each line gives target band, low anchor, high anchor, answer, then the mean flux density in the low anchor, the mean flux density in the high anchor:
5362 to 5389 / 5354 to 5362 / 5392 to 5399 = 0.50 Angstrom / 13.9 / 12.2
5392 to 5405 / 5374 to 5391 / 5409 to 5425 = 0.64 Angstrom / 13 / 13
